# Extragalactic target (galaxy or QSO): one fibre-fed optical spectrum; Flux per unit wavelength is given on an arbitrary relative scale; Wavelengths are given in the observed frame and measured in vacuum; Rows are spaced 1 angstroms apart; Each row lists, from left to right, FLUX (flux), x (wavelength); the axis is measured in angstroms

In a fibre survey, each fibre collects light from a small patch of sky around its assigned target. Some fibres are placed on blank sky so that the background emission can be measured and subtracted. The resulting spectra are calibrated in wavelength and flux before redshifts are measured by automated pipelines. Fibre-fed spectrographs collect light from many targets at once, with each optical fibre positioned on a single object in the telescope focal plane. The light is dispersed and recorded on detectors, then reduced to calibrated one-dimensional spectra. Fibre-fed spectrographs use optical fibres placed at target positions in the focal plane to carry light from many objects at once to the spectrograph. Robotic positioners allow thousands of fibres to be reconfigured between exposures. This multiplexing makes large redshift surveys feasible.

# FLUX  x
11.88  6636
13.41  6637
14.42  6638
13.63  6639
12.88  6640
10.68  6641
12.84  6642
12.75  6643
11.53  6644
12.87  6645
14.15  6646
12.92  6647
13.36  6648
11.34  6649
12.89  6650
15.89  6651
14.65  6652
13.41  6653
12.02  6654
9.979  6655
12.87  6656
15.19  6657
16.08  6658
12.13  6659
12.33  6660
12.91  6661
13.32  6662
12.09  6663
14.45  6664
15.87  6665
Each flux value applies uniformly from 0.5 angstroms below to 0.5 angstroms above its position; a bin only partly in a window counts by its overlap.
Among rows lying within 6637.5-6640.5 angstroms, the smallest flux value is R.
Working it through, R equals 12.88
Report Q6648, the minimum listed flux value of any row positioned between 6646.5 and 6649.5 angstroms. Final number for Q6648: 11.34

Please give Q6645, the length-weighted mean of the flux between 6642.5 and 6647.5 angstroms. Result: 12.8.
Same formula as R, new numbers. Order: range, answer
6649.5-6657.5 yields 9.979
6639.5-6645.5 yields 10.68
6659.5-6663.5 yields 12.09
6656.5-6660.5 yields 12.13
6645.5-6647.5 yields 12.92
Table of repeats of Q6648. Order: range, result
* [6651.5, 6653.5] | 13.41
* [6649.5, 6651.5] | 12.89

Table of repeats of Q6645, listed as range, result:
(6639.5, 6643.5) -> 12.3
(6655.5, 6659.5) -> 14.1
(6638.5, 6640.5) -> 13.3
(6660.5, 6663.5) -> 12.8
